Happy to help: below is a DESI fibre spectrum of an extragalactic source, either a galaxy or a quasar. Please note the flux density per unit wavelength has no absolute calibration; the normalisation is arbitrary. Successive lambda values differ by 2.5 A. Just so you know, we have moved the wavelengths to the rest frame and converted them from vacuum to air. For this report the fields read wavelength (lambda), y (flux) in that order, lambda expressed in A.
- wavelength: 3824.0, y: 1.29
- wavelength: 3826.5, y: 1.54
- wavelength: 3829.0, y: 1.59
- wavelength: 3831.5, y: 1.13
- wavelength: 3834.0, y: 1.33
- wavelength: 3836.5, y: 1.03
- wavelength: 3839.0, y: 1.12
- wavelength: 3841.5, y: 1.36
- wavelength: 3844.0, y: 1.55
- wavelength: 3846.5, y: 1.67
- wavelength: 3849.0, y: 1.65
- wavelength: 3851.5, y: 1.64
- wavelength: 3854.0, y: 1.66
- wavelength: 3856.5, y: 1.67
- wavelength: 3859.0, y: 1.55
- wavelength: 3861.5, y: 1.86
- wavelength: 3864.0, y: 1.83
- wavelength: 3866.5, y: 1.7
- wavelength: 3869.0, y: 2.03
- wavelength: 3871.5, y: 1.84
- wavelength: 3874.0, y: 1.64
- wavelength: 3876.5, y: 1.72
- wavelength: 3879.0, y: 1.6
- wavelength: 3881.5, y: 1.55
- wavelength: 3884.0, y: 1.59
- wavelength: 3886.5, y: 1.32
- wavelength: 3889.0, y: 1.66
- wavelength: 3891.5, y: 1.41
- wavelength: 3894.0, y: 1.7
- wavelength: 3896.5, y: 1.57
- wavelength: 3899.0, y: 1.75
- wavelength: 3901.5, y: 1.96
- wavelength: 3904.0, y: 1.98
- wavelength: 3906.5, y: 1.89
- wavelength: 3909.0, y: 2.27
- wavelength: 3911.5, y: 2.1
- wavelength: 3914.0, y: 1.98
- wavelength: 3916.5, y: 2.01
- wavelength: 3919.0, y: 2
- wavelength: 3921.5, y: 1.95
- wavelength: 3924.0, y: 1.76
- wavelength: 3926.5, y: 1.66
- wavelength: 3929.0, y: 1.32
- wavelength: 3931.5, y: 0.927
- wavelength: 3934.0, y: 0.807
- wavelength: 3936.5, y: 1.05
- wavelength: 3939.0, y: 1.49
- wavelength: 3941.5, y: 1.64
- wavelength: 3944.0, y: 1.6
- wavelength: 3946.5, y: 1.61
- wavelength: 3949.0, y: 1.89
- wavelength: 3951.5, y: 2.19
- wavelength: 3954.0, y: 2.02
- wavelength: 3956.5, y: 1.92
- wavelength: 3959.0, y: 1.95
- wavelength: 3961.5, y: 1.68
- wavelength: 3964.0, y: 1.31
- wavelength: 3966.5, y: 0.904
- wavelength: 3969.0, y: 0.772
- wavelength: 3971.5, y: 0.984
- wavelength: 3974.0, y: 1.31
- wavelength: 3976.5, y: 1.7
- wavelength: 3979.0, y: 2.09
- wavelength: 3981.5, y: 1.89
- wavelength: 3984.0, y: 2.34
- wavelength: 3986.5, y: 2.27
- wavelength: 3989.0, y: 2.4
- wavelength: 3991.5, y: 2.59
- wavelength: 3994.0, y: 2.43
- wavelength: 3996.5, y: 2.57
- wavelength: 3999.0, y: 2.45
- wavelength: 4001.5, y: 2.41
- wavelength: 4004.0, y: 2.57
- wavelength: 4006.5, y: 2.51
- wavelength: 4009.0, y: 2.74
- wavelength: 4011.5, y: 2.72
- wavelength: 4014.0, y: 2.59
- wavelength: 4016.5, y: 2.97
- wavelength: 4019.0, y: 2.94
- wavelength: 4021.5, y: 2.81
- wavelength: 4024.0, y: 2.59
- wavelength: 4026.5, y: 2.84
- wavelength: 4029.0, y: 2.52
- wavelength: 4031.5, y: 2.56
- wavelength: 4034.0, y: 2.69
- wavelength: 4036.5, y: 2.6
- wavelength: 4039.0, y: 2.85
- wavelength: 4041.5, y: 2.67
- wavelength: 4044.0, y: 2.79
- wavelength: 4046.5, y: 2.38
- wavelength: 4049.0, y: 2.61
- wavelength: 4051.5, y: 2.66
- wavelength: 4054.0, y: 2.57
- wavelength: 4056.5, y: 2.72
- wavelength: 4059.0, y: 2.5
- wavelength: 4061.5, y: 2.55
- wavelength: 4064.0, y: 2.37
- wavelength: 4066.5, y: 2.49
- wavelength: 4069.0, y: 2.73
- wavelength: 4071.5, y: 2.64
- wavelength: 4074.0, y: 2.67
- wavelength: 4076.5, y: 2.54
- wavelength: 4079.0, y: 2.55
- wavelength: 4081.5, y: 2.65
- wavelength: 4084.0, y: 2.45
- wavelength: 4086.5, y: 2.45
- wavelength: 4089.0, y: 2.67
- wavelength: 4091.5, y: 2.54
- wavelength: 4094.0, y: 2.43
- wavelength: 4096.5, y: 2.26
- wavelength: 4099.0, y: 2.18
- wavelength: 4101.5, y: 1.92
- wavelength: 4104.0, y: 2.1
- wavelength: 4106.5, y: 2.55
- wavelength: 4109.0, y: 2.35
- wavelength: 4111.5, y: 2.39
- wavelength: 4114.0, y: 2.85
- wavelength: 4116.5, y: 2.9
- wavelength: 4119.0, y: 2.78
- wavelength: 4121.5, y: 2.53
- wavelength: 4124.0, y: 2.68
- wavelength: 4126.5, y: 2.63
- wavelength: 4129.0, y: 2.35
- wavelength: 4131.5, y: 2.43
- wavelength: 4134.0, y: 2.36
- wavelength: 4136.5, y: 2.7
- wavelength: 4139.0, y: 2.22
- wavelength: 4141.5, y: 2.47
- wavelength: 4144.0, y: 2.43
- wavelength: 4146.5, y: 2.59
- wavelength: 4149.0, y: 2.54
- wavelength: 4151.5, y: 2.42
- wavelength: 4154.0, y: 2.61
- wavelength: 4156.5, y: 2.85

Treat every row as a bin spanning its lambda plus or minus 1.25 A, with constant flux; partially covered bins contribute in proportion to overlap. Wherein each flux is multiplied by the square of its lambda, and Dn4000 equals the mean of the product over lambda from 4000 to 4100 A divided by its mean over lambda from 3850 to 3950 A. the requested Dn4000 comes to 1.67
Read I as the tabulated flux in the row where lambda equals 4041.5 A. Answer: 2.67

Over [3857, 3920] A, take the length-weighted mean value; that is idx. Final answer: 1.78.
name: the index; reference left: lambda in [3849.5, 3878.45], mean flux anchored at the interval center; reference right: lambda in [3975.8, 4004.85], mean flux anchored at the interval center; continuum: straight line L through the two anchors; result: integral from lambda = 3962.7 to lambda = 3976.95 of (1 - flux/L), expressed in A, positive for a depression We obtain 7.0 A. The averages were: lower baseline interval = 1.73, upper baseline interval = 2.32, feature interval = 1.14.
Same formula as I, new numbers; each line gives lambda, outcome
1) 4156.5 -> 2.85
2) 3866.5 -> 1.7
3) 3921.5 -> 1.95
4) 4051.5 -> 2.66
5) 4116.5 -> 2.9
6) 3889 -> 1.66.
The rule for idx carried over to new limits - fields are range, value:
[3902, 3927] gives 1.97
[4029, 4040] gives 2.65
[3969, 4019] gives 2.27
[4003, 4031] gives 2.71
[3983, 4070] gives 2.6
